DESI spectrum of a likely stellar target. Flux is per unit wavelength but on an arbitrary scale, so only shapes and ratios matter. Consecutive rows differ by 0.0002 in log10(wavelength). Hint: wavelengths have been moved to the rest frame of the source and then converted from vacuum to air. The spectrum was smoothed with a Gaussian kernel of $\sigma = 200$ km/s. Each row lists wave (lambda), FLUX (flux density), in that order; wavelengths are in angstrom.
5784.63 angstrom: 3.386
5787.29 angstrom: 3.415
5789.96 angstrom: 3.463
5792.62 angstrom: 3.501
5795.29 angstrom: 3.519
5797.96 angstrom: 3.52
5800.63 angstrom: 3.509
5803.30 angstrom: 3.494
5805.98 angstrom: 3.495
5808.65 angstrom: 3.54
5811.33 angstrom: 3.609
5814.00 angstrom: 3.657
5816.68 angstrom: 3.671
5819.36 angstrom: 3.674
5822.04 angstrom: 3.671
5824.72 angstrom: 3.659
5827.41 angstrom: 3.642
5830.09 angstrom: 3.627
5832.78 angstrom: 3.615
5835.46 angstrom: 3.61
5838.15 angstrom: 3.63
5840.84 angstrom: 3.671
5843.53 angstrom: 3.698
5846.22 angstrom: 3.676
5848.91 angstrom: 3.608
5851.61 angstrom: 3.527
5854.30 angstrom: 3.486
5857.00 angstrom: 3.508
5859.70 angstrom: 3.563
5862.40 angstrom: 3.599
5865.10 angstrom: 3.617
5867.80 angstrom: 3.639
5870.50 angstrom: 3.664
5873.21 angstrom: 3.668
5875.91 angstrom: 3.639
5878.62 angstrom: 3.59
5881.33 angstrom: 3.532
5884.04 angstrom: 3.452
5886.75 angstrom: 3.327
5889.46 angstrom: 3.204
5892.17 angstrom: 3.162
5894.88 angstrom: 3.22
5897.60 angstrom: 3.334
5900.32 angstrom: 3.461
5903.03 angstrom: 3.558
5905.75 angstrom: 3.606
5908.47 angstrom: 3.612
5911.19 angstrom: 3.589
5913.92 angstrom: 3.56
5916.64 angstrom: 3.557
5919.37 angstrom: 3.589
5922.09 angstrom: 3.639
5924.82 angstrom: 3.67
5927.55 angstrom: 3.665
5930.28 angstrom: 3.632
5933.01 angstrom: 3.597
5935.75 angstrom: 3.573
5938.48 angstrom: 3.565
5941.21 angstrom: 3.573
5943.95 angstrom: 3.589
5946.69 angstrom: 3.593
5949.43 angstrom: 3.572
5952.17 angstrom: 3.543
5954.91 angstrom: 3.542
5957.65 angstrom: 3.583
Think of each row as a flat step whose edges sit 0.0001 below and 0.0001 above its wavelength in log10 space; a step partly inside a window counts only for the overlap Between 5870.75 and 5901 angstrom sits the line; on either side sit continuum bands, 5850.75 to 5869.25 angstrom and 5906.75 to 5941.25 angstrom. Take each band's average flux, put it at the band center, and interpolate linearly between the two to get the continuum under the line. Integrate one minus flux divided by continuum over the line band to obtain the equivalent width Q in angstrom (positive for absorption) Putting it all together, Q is 1.31 angstrom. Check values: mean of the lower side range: 3.56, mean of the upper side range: 3.6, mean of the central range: 3.42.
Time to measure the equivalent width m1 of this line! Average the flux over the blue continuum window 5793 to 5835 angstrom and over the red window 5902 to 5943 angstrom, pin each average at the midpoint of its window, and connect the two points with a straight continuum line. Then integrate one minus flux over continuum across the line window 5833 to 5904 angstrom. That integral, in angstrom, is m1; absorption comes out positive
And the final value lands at 1.4 angstrom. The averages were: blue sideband 3.59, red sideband 3.6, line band 3.53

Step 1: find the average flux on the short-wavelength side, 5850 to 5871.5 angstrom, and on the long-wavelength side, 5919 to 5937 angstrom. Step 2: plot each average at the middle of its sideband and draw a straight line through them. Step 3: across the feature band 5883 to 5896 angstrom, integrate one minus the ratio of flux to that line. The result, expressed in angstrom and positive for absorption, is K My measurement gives 1.2 angstrom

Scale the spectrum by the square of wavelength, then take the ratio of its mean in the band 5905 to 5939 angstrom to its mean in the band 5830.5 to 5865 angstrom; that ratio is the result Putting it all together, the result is 1.0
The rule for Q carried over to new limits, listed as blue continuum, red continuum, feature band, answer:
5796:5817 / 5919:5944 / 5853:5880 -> -0.1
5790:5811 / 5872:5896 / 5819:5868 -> -2.1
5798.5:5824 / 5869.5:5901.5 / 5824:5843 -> -0.5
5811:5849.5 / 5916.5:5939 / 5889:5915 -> 1.3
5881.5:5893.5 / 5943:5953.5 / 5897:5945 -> -1.7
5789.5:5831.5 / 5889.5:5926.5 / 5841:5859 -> -0.2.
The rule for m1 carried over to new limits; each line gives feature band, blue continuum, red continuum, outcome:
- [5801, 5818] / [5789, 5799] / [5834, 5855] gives -0.2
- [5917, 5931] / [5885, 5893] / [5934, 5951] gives -0.7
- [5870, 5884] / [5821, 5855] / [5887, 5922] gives -0.3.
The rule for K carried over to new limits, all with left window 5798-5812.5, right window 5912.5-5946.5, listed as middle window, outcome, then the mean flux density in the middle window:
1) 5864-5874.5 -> -0.25 angstrom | 3.65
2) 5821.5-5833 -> -0.34 angstrom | 3.64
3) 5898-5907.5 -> 0.16 angstrom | 3.53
